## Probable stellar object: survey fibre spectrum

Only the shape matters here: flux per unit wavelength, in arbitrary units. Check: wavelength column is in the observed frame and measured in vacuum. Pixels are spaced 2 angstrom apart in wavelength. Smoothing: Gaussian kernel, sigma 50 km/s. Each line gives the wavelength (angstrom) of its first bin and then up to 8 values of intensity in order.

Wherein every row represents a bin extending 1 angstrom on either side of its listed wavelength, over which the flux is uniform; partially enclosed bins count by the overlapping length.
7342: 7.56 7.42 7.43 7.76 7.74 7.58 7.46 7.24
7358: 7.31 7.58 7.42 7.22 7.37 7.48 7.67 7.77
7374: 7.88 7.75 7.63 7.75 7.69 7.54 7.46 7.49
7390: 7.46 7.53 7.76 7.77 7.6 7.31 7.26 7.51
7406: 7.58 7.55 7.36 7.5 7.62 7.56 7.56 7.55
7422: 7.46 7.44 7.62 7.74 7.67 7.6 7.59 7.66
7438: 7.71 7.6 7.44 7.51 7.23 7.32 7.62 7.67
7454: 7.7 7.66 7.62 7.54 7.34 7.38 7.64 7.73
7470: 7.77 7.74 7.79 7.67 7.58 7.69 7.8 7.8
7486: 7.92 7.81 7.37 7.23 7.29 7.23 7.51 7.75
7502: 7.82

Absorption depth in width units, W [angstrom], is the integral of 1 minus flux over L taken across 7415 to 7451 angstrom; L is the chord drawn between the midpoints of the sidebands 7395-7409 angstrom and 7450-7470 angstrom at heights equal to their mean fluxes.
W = 0.04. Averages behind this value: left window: 7.51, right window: 7.6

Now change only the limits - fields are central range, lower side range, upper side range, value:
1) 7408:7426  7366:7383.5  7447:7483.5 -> 0.3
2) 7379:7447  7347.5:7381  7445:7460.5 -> 0.0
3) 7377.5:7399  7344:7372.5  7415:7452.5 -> -0.3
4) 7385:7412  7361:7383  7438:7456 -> 0.2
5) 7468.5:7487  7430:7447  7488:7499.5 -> -0.8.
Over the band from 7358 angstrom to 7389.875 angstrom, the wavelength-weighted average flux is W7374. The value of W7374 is 7.57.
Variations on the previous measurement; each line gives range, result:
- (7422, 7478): 7.59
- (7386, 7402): 7.54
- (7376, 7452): 7.55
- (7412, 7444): 7.58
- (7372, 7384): 7.73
